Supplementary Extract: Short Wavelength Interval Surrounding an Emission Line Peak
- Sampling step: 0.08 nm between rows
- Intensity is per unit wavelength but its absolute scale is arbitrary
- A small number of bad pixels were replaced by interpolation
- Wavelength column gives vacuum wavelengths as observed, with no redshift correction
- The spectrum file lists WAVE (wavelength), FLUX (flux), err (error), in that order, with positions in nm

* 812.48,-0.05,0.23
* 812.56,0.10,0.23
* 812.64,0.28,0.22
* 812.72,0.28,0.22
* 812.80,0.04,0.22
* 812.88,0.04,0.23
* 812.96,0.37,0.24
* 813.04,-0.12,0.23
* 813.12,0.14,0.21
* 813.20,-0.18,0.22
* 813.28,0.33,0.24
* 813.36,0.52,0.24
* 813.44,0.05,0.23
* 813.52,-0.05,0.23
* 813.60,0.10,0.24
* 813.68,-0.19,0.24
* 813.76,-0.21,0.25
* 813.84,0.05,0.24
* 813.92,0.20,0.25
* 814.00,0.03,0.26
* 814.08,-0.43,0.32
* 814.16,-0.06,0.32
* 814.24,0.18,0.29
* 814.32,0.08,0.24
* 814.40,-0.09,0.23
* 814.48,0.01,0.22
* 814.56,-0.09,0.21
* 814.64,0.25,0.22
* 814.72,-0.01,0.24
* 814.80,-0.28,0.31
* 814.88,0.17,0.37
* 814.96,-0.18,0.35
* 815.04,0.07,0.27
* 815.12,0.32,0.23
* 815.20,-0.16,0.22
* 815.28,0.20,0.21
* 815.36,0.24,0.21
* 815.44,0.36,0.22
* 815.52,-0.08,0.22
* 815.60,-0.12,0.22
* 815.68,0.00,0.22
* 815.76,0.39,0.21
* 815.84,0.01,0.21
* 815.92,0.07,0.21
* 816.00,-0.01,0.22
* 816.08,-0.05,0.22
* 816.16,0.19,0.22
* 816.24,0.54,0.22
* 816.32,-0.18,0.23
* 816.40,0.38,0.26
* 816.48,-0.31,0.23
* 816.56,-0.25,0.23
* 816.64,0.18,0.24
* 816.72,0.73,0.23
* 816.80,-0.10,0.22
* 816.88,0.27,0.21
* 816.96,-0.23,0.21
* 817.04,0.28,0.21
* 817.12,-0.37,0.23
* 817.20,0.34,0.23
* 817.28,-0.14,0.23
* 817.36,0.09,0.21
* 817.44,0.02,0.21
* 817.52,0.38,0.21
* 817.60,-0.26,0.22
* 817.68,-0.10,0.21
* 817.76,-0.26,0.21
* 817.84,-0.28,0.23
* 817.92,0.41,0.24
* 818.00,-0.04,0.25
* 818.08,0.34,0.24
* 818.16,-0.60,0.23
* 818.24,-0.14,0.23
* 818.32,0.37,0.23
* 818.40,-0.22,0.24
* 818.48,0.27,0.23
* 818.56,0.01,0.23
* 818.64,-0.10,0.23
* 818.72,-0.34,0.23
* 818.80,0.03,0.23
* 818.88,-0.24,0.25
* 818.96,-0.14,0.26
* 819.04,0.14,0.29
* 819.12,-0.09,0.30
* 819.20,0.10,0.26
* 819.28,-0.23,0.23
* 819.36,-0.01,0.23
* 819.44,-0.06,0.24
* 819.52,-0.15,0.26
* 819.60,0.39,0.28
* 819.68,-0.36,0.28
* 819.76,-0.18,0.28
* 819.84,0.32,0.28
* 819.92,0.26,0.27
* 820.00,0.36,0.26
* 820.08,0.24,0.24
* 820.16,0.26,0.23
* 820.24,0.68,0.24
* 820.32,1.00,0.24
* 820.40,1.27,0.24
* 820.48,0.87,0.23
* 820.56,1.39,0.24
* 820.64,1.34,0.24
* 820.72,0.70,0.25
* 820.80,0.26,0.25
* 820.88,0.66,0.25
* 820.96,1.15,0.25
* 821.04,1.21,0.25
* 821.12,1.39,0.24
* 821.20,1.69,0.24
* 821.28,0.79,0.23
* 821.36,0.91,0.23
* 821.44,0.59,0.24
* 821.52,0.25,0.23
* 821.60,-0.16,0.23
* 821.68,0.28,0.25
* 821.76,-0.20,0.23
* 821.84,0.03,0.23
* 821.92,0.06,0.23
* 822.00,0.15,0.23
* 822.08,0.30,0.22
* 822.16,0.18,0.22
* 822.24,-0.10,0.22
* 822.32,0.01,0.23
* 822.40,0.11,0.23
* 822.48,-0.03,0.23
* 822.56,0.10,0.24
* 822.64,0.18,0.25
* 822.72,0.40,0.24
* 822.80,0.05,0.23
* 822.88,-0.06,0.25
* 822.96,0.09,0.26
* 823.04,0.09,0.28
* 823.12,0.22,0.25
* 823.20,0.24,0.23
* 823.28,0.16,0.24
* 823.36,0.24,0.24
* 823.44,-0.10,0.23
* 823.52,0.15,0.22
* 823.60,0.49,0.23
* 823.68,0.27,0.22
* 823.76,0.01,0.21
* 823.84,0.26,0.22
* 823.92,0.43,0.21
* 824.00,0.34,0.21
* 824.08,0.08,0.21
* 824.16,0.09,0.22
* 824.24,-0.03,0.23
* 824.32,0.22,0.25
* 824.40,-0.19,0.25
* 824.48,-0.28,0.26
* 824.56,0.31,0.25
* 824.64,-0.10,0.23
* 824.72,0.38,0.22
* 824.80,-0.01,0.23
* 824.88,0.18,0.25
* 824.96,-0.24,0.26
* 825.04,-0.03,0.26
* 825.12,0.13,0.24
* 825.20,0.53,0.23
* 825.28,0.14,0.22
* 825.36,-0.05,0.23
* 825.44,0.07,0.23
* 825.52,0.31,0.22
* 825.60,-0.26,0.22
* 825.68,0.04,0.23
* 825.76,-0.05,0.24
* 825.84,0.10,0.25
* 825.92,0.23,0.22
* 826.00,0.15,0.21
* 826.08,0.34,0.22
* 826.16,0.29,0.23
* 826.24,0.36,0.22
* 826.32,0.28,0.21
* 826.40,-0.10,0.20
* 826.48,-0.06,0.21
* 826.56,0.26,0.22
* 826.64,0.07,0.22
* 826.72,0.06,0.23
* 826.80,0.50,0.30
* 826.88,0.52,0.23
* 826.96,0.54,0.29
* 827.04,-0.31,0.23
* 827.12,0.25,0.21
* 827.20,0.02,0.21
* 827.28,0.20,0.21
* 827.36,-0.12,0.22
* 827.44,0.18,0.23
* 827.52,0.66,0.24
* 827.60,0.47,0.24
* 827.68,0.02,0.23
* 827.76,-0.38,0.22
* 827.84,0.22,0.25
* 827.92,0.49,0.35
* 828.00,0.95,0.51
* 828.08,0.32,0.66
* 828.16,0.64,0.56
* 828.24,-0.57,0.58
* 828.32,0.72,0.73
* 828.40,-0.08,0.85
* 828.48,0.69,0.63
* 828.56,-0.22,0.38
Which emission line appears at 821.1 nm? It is [O II] 3727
